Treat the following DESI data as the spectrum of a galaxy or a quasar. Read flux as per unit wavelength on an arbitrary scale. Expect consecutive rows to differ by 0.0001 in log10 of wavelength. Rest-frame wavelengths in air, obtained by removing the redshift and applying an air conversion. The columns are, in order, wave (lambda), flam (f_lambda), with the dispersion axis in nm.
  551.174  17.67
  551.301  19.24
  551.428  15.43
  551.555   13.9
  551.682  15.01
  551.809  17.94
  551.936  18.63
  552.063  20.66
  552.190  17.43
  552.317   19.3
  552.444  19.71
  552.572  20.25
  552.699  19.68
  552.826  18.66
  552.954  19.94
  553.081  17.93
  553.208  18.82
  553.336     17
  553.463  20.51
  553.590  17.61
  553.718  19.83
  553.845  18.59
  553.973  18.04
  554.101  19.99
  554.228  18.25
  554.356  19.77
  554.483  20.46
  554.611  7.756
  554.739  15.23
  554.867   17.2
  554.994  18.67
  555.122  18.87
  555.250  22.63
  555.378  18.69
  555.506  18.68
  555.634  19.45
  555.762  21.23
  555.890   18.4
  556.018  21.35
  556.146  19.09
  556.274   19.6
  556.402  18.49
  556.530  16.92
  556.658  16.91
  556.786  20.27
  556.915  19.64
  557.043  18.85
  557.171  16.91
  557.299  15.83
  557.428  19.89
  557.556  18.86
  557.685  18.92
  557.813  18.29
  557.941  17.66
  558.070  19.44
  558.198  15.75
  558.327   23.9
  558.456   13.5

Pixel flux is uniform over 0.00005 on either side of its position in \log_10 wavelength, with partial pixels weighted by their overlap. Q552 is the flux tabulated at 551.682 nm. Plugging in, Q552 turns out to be 15.01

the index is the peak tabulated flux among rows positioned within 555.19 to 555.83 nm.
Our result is 22.63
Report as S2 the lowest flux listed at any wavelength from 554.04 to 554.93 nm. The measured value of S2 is 7.756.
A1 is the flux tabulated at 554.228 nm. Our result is 18.25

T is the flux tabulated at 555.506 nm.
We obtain 18.68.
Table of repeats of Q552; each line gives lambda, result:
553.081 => 17.93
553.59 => 17.61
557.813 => 18.29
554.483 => 20.46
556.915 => 19.64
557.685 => 18.92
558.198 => 15.75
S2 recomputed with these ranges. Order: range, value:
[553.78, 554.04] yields 18.04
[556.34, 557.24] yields 16.91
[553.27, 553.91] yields 17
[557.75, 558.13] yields 17.66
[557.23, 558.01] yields 15.83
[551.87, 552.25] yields 17.43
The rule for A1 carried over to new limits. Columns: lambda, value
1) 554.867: 17.2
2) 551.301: 19.24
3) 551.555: 13.9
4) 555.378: 18.69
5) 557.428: 19.89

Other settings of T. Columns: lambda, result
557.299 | 15.83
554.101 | 19.99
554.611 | 7.756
